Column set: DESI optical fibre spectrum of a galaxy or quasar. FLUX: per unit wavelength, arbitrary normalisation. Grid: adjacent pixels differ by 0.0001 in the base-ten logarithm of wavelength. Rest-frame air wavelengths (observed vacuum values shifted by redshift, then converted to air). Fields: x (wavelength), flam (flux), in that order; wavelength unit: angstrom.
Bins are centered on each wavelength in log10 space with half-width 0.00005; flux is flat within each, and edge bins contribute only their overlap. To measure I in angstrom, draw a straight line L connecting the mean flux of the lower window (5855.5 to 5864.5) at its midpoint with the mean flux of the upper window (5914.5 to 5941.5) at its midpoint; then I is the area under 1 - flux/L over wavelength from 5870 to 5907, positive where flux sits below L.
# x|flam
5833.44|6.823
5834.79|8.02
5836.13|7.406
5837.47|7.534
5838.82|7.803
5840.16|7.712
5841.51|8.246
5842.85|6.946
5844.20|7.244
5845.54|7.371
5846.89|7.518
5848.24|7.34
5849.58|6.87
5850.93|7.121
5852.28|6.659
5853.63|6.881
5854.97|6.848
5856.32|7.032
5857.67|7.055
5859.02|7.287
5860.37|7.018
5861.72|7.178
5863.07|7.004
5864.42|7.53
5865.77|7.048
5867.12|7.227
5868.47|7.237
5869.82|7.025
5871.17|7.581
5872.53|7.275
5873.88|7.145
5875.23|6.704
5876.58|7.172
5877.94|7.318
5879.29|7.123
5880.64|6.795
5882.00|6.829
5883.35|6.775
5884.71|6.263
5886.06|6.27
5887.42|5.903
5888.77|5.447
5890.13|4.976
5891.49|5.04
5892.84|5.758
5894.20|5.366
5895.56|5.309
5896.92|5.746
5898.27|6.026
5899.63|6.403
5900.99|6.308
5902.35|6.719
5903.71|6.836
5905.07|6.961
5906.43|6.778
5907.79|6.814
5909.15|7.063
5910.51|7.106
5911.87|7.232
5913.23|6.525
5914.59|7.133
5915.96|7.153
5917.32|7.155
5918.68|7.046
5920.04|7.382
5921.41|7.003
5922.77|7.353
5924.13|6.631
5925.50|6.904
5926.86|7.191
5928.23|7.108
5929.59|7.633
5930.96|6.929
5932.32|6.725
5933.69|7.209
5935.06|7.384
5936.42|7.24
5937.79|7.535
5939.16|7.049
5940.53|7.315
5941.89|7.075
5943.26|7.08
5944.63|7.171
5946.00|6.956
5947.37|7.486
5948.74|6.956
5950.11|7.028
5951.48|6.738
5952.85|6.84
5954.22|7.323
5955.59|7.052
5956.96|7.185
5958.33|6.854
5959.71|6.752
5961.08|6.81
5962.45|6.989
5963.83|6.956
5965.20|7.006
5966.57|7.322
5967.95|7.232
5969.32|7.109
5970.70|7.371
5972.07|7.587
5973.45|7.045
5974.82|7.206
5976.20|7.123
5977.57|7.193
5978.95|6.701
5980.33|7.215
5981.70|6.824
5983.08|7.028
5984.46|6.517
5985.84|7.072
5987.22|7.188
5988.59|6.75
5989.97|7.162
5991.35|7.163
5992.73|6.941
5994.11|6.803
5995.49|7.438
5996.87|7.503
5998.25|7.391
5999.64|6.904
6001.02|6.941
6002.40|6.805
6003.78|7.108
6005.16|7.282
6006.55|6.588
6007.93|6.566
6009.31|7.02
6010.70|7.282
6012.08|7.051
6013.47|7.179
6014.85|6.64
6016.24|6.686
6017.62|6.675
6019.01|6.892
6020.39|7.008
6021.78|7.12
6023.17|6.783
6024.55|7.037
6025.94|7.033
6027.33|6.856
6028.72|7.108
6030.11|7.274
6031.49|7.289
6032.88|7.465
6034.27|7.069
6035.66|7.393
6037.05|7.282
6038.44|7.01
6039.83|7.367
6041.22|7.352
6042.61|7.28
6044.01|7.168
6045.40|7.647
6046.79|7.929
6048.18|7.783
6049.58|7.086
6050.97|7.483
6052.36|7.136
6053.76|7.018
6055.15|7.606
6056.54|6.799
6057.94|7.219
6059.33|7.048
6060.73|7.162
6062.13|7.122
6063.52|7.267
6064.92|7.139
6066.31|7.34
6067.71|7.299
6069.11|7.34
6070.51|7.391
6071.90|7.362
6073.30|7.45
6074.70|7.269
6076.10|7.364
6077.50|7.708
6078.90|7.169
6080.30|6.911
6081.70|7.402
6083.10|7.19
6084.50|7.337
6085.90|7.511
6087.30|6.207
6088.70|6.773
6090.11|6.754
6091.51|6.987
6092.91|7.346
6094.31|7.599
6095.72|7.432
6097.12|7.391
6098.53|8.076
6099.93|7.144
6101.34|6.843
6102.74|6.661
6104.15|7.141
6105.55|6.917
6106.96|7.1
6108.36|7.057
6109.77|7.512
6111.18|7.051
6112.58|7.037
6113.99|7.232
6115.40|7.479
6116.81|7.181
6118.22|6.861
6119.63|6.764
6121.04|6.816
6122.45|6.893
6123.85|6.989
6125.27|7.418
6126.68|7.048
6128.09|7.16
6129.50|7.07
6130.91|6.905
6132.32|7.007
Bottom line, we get 3.8 angstrom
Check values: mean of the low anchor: 7.12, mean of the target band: 6.41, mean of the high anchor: 7.15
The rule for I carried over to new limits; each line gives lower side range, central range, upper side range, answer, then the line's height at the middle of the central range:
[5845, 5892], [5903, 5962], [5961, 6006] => -0.67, 6.98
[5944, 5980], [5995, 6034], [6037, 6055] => 1.19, 7.25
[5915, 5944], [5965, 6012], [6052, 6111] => 0.64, 7.17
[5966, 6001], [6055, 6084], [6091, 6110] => -0.26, 7.19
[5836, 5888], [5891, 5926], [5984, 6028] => 2.25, 7.07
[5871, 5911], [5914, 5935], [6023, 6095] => -1.63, 6.6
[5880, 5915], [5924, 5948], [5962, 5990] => -1.68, 6.69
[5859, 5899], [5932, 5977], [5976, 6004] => -1.51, 6.89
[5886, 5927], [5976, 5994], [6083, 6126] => -0.64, 6.74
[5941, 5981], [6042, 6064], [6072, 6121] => -0.48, 7.14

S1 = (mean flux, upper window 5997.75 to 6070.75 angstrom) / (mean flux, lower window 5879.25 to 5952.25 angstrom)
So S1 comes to 1.1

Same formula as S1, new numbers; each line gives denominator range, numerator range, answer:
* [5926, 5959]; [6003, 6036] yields 0.98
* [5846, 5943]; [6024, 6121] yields 1.05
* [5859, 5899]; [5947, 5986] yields 1.07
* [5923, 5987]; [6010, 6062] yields 1.01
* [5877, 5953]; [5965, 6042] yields 1.05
